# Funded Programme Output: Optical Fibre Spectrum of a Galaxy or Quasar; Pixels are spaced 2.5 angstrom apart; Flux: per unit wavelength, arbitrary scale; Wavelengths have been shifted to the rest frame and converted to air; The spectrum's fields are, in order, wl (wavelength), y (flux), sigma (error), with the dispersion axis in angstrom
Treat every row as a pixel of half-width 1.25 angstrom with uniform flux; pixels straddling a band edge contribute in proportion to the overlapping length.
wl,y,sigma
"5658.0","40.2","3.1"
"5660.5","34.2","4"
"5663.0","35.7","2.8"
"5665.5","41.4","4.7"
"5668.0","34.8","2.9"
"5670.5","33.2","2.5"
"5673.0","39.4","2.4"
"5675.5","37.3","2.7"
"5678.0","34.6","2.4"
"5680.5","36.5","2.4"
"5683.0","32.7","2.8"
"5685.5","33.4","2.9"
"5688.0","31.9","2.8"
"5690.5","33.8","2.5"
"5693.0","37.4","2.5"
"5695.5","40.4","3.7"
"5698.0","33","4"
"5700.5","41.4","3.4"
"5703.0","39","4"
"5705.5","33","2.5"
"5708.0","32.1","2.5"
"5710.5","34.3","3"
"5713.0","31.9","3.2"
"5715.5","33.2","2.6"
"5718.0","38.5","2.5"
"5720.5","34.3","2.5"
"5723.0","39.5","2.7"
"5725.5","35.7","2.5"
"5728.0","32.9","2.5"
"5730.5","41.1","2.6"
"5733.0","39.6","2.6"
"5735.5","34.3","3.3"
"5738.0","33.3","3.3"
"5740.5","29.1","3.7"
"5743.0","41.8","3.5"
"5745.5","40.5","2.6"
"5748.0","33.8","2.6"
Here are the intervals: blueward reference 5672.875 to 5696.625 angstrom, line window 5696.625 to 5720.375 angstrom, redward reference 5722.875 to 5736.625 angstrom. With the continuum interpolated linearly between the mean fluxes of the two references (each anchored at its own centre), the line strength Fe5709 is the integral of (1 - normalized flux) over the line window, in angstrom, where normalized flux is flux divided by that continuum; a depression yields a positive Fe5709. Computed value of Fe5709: 0.77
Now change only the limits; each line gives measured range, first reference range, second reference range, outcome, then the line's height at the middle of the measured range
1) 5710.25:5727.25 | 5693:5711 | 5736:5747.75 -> 0.4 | 36.1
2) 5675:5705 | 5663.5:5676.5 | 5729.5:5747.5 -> 1.0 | 37.1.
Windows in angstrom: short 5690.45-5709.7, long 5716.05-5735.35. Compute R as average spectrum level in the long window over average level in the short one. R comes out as 1.02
